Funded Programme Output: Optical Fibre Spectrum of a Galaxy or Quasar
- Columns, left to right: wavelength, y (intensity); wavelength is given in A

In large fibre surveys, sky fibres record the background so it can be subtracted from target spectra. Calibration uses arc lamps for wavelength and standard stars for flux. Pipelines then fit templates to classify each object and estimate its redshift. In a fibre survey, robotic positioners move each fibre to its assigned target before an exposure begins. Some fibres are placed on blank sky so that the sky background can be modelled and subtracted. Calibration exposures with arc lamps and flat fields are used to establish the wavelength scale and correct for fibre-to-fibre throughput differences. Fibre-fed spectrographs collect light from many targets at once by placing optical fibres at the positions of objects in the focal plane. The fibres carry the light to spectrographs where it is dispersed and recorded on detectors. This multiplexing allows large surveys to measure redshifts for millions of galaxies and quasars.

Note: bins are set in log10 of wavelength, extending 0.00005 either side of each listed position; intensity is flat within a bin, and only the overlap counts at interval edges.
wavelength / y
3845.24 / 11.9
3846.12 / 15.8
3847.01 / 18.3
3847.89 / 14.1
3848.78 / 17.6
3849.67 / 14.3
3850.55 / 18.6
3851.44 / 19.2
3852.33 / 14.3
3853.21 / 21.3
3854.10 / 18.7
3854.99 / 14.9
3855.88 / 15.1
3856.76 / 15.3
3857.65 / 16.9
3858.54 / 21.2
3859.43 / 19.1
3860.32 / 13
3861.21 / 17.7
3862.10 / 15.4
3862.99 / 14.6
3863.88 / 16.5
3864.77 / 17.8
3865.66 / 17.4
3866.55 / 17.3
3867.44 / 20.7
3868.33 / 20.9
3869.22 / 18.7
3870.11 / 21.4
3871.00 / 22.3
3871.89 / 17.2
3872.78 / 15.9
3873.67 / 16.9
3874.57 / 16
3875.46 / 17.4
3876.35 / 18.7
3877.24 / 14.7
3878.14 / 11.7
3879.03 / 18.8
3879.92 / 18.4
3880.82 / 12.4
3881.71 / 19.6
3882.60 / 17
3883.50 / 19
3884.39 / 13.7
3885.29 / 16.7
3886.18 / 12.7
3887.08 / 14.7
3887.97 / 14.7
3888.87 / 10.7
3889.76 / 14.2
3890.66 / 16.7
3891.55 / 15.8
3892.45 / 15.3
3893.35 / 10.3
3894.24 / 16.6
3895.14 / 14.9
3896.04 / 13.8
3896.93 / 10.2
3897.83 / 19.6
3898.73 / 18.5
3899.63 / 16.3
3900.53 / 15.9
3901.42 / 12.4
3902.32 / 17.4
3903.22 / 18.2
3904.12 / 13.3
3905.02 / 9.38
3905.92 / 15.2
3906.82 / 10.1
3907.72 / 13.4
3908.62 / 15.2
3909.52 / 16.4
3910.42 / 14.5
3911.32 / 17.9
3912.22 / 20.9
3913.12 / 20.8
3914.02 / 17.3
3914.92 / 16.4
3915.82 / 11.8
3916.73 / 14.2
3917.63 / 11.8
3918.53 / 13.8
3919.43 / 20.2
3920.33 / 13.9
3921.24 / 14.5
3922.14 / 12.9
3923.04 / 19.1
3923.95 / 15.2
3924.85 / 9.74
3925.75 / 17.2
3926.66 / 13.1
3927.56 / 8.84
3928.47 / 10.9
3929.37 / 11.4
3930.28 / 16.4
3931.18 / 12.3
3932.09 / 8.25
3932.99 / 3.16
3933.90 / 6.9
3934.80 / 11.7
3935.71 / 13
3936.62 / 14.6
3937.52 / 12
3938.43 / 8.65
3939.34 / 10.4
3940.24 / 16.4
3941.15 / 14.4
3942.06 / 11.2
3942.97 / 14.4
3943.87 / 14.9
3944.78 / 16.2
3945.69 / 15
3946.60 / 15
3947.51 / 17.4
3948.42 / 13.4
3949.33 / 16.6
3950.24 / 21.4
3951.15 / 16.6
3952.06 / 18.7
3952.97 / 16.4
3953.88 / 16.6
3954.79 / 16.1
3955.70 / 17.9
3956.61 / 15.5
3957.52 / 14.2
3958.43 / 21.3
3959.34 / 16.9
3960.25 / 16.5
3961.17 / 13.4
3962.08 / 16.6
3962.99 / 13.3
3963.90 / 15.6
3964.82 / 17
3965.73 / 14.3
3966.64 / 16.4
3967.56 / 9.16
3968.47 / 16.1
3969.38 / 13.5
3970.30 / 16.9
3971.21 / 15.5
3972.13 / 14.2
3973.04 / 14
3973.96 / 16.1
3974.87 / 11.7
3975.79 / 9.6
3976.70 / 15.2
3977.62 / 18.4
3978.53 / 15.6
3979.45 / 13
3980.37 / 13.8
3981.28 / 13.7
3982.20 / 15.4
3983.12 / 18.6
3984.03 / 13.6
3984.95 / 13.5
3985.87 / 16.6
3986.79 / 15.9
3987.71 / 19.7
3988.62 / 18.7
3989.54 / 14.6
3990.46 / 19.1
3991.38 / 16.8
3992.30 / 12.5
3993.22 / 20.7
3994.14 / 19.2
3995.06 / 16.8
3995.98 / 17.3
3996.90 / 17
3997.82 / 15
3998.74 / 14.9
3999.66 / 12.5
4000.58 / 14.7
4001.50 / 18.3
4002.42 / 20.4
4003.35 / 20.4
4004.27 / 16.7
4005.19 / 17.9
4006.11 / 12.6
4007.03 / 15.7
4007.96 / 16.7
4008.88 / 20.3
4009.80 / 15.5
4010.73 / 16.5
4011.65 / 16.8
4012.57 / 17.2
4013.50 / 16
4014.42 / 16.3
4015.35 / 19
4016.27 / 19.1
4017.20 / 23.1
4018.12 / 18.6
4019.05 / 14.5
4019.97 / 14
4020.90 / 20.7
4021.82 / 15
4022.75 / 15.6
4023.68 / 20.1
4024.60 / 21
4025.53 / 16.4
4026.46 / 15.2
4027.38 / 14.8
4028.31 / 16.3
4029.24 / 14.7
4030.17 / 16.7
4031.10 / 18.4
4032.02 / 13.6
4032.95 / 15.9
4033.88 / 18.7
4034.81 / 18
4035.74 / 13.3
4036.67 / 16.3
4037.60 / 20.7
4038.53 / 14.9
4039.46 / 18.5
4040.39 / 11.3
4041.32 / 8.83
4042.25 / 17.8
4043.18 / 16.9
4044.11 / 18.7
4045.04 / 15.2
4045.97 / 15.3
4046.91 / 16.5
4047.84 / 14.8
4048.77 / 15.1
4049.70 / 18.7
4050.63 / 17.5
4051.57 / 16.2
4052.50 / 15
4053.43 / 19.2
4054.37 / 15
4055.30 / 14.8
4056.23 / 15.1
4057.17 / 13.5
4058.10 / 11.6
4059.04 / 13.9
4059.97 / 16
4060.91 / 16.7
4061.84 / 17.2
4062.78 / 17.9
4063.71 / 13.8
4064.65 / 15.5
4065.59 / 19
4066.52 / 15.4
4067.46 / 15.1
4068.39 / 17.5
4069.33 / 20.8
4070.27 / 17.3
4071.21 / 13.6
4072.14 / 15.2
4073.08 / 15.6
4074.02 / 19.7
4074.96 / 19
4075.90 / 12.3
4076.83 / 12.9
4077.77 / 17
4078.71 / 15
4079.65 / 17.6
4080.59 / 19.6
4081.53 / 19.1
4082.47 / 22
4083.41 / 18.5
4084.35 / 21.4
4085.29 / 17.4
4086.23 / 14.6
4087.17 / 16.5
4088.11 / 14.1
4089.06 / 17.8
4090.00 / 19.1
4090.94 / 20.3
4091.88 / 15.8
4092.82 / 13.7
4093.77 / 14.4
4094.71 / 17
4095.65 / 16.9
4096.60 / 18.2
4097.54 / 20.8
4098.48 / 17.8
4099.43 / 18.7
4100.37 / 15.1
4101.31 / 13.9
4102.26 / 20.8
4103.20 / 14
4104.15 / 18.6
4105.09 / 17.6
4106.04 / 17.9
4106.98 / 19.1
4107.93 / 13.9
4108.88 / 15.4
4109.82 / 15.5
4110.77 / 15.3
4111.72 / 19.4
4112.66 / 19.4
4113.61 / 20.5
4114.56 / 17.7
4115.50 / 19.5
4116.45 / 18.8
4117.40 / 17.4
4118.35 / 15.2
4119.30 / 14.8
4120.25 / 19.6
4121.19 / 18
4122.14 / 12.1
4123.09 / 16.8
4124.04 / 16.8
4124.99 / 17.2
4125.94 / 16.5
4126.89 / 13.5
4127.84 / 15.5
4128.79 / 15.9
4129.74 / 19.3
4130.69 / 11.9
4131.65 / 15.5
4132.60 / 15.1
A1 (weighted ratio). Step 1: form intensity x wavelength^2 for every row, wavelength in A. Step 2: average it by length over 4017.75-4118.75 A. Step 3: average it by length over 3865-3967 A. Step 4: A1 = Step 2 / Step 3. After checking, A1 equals 1.2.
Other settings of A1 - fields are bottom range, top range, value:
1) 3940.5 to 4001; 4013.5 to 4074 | 1.09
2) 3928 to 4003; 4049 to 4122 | 1.20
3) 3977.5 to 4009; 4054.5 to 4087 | 1.05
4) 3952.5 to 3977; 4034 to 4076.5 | 1.10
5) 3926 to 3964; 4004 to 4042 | 1.22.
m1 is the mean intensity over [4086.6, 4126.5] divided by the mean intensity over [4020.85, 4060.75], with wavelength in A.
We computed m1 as 1.06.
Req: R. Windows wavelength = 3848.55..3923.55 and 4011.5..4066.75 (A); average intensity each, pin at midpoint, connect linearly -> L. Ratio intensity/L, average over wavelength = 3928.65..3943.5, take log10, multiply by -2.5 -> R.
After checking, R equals 0.36 mag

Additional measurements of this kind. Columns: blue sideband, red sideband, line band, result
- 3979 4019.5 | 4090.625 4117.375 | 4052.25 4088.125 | 0.04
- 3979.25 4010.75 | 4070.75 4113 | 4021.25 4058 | 0.04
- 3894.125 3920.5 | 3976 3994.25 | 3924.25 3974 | 0.11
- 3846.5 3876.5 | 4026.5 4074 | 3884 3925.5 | 0.15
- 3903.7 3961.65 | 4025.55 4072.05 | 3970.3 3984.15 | 0.03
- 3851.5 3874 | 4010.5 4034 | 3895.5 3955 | 0.21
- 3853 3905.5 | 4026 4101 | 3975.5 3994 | 0.03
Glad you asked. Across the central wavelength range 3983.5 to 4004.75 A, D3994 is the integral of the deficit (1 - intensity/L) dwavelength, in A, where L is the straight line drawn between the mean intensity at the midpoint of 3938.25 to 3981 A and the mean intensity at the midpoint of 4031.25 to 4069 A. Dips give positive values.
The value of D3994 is -1.77 A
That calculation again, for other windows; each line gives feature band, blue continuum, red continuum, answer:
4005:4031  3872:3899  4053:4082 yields -1.7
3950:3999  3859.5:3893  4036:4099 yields 2.0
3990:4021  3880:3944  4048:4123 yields -3.0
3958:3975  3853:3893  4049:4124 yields 1.6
